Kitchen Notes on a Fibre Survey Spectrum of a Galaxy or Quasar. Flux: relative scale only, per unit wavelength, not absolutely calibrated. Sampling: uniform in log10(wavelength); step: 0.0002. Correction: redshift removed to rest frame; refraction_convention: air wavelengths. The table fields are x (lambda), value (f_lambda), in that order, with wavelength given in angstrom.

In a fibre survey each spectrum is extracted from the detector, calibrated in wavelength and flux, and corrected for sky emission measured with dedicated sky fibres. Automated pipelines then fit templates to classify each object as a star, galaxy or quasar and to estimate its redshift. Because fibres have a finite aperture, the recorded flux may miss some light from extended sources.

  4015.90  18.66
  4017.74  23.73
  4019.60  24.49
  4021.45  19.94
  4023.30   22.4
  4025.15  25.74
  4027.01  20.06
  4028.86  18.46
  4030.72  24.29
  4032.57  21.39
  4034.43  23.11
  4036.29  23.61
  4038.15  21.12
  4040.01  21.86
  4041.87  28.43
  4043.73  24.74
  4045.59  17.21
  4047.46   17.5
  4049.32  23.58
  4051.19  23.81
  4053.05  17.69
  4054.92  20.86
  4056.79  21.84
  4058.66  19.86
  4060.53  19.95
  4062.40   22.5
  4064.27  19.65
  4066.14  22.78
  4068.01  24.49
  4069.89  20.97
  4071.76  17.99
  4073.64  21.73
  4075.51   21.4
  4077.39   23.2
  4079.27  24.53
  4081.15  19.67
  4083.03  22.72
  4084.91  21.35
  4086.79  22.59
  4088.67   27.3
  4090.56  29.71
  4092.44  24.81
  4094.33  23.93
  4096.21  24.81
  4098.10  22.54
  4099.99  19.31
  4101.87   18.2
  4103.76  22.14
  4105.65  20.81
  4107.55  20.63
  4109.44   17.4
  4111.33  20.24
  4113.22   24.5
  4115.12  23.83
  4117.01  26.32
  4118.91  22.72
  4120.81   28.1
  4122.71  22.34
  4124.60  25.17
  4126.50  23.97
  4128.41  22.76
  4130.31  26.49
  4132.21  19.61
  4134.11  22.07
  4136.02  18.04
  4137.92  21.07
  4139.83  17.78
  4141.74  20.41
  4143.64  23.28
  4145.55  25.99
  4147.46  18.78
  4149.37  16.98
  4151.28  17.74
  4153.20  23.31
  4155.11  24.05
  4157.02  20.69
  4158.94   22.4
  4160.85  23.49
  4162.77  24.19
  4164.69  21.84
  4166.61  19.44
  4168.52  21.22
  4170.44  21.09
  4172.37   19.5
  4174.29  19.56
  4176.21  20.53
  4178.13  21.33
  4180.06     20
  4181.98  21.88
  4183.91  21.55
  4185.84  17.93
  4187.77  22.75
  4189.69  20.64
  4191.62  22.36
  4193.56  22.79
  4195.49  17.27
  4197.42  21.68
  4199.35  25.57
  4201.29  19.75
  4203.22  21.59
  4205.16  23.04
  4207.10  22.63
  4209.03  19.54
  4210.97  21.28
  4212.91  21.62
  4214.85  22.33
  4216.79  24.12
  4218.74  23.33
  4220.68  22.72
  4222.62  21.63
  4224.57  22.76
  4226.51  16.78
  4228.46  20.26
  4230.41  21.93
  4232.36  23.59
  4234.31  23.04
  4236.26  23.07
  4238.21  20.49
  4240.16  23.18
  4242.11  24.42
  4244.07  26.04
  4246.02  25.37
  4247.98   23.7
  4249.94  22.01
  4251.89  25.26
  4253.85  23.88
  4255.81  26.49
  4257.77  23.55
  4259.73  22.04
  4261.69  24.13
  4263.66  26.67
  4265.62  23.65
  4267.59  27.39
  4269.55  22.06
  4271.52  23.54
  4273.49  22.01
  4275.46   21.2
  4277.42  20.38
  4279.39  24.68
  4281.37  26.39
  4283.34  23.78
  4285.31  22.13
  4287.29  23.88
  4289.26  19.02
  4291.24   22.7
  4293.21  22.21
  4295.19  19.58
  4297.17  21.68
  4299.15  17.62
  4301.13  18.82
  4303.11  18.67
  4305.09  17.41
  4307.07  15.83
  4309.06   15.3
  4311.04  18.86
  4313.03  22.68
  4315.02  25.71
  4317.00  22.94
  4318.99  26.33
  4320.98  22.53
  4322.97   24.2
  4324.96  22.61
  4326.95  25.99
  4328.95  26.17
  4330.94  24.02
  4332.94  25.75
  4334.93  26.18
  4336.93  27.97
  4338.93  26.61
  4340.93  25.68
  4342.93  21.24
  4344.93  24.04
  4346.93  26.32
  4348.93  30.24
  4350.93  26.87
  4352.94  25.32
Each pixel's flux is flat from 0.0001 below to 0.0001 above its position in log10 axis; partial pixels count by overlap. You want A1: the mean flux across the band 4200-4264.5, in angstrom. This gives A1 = 22.8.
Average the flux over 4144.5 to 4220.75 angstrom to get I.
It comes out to 21.5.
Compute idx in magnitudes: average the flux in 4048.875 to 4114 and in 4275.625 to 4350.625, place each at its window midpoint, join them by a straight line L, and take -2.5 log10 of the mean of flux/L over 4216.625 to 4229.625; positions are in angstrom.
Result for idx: 0.05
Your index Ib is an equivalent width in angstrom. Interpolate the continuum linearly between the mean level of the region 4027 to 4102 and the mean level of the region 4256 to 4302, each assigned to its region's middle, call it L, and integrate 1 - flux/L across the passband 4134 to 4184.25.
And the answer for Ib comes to 3.0 angstrom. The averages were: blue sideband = 22.2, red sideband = 22.6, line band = 21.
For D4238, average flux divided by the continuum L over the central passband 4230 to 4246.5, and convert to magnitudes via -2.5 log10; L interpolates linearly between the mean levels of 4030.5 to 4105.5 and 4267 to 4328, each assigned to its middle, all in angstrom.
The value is -0.07 mag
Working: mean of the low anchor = 22.2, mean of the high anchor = 21.8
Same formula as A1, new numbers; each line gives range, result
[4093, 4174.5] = 21.9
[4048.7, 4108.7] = 22.1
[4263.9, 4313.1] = 21.3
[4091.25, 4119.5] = 22.2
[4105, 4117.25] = 21.7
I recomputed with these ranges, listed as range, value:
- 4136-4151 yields 20.3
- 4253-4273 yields 24.3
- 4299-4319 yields 19.8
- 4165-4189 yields 20.6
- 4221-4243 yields 21.9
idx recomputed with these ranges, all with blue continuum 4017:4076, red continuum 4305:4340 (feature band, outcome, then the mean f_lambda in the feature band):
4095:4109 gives 0.05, 21.1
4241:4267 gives -0.07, 24.4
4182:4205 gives 0.06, 21.3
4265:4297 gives 0.02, 22.7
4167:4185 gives 0.09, 20.7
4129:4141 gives 0.07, 20.9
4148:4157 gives 0.10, 20.5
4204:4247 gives 0.02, 22.4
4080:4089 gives -0.02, 22.5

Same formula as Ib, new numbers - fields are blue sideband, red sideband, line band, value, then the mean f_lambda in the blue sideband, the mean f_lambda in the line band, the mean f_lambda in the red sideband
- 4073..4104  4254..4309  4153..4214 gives 2.9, 23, 21.4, 22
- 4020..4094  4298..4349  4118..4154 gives 0.8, 22.2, 21.9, 22.9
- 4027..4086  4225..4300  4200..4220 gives 0.5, 21.7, 22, 22.9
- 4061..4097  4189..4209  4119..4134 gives -1.0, 22.9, 23.9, 21.6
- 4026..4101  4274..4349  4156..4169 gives 0.3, 22.2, 21.9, 22.7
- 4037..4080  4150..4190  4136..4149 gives 0.3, 21.6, 20.8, 21.2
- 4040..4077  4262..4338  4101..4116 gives 0.5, 21.5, 21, 22.6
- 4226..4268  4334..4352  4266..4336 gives 7.5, 23.5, 22.3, 26.1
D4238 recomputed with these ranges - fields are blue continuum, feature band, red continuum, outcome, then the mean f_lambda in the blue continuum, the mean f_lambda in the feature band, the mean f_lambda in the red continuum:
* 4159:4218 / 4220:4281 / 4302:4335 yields -0.06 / 21.4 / 23.2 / 22.3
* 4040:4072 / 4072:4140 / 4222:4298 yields -0.04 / 21.5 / 22.6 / 23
